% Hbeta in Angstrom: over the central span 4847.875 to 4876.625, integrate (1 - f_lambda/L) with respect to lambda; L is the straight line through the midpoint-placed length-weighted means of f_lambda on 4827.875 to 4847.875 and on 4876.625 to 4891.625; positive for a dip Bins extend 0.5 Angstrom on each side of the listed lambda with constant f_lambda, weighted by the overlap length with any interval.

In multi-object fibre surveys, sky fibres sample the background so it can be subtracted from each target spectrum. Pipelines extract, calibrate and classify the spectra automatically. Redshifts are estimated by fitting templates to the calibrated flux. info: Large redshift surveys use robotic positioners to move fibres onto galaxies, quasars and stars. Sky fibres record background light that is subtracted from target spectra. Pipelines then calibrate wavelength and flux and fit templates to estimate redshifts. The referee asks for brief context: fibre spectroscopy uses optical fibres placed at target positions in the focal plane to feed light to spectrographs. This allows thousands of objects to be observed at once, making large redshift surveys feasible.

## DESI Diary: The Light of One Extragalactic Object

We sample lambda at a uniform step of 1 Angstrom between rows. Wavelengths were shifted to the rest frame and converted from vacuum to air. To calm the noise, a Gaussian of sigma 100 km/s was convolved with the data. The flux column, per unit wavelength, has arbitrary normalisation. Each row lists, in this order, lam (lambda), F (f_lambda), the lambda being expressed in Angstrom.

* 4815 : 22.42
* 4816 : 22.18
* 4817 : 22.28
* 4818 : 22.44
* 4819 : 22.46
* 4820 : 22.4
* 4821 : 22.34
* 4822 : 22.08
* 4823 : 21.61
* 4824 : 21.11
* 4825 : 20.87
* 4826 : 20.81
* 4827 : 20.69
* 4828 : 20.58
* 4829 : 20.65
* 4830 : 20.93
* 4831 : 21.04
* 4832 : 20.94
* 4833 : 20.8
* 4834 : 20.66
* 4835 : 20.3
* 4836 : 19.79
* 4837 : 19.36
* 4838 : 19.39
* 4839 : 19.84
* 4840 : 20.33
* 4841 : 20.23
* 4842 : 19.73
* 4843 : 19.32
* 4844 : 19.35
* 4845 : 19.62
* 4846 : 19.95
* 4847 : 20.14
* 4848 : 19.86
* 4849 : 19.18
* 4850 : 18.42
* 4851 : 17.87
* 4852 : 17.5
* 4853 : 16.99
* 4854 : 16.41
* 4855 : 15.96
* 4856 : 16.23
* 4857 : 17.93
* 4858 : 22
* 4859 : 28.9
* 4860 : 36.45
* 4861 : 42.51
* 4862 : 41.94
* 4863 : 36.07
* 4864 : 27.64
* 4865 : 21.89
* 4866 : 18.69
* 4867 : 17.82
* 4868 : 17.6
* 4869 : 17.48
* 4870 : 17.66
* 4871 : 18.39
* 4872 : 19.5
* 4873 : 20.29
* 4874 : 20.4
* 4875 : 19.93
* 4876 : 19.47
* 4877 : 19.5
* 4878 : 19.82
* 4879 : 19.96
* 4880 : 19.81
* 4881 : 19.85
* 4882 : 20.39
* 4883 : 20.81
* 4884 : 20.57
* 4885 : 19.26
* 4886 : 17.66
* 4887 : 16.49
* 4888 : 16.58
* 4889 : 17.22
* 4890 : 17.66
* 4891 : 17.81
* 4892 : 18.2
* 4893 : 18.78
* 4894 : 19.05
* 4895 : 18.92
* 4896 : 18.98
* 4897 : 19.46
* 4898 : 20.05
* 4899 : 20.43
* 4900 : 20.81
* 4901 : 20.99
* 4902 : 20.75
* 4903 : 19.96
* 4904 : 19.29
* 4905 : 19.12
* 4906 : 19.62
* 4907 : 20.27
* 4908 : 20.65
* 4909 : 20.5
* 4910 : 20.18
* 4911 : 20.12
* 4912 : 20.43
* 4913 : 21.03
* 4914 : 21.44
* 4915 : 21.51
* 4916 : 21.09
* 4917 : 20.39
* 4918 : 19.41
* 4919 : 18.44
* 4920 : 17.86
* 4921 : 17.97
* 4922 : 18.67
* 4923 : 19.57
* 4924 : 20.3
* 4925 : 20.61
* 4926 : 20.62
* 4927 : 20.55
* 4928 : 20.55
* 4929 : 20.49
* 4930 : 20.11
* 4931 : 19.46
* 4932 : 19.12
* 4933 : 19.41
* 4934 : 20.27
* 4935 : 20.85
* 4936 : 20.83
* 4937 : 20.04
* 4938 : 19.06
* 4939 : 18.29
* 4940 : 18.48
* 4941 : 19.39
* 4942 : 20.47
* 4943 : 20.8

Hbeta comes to -3.9 Angstrom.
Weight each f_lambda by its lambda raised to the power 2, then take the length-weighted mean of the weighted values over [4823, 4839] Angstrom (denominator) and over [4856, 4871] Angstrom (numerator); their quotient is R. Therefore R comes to 1.26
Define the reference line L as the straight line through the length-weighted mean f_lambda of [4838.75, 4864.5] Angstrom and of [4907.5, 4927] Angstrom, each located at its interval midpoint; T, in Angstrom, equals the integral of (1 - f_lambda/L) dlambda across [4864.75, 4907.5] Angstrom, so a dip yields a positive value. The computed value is 4.2 Angstrom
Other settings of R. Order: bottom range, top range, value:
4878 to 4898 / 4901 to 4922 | 1.07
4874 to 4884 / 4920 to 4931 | 1.01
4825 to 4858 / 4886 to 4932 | 1.03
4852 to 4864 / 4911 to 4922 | 0.78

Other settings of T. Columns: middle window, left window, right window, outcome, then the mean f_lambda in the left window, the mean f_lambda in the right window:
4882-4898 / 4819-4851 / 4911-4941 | 1.18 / 20.4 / 19.9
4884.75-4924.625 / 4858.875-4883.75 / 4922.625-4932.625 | 3.58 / 23.2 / 20.1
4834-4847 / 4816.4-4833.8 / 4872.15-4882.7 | 0.72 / 21.4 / 19.9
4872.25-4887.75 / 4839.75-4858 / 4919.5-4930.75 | -0.36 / 18.7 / 19.7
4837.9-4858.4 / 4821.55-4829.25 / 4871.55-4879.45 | 1.67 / 21.1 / 19.9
